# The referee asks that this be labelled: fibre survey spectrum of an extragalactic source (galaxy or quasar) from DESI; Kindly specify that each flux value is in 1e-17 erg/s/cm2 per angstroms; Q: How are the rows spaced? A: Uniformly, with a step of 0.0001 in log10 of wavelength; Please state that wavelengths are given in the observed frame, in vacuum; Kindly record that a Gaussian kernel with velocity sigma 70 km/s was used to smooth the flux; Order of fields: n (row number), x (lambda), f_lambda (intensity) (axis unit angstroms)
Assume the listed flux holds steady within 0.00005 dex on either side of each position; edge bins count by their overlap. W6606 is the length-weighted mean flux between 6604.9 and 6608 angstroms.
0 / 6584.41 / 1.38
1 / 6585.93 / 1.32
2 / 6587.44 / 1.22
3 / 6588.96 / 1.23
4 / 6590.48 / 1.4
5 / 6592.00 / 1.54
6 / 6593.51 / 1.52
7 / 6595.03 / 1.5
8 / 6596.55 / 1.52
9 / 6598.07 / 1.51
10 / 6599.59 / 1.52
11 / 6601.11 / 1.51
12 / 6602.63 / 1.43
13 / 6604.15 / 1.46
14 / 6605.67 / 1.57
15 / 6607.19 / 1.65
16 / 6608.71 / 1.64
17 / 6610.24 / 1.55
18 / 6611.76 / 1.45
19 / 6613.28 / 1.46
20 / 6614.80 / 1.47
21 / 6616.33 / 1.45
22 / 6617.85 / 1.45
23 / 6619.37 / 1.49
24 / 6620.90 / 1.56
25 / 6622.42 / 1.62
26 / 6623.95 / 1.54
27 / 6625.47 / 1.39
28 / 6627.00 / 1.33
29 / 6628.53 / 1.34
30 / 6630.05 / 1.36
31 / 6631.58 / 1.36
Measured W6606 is 1.61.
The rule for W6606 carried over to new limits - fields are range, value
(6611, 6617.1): 1.46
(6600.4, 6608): 1.53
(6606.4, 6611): 1.61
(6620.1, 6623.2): 1.59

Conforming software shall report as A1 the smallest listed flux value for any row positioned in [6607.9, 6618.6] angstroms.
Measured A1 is 1.45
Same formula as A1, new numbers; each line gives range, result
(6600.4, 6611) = 1.43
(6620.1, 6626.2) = 1.39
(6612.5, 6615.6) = 1.46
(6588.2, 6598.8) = 1.23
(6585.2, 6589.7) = 1.22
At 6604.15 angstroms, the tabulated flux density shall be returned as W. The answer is 1.46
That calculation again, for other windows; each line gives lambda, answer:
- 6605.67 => 1.57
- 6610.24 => 1.55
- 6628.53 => 1.34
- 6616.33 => 1.45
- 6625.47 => 1.39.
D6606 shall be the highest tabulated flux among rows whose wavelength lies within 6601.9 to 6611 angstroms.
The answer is 1.65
